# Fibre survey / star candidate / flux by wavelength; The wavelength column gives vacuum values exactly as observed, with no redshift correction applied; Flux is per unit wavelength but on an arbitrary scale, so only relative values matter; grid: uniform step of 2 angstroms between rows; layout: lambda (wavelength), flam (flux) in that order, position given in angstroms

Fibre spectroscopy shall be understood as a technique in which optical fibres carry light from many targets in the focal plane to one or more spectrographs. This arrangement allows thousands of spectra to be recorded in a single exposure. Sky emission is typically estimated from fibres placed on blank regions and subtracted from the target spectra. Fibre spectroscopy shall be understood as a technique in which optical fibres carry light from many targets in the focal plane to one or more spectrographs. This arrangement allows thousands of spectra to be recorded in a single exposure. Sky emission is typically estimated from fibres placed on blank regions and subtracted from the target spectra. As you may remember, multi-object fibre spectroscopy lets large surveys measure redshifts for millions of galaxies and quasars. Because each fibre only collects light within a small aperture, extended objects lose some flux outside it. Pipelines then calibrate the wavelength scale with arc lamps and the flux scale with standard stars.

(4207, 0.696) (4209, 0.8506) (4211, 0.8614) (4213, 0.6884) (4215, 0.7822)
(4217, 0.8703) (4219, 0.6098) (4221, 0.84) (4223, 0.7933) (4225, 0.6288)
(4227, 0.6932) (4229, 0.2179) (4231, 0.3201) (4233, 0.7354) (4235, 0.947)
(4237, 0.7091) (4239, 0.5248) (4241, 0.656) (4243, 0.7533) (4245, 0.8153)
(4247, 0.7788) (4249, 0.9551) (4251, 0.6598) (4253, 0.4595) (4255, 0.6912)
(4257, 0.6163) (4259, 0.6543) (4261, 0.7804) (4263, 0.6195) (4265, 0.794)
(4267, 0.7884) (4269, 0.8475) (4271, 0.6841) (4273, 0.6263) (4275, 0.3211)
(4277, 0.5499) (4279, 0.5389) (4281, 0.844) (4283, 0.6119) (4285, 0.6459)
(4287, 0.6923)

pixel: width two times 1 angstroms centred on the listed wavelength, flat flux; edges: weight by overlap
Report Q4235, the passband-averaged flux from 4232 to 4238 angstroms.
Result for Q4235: 0.797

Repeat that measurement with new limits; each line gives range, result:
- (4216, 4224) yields 0.778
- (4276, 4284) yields 0.636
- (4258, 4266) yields 0.712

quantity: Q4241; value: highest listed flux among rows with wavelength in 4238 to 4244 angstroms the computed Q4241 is 0.7533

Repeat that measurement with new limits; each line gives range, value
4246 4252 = 0.9551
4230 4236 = 0.947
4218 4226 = 0.84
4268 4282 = 0.8475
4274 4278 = 0.5499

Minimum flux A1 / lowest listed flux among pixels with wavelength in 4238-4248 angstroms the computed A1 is 0.5248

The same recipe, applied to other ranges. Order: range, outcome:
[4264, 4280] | 0.3211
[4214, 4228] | 0.6098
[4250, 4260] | 0.4595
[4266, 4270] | 0.7884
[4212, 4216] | 0.6884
